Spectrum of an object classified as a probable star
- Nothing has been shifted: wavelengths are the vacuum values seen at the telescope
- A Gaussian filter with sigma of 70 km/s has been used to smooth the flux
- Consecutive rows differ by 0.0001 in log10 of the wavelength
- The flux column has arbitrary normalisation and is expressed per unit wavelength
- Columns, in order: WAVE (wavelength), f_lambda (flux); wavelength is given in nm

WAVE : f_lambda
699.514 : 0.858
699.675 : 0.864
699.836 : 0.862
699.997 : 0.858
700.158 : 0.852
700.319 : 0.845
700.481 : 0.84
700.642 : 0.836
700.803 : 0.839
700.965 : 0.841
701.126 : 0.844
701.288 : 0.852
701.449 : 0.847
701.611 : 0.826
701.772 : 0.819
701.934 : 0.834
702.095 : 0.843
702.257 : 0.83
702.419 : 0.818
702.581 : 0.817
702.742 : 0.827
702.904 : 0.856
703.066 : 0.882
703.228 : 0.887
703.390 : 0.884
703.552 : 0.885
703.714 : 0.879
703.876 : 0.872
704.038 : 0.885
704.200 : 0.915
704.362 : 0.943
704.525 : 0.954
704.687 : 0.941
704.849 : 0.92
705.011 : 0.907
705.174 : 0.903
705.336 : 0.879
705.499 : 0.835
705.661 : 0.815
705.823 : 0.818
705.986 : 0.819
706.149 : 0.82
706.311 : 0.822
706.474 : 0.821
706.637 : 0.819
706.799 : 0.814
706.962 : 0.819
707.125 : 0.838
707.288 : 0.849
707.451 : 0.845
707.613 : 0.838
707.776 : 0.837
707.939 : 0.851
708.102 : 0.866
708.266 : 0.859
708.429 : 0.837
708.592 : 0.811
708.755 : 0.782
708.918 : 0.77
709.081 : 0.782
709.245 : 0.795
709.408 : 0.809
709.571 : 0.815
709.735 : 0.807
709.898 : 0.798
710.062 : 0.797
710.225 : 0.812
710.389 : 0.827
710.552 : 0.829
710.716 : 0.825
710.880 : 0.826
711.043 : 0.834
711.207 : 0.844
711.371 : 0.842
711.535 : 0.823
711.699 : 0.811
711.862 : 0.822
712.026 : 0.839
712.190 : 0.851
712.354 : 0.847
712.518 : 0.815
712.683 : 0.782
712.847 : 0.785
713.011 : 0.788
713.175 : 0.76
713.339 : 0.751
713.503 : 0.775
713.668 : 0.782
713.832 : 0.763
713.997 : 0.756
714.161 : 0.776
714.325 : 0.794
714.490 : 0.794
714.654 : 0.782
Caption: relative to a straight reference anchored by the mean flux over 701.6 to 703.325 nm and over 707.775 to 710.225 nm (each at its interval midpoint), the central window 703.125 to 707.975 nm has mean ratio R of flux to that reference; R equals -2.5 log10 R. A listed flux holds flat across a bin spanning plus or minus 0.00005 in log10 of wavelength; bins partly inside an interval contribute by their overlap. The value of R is -0.05 mag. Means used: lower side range 0.841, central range 0.864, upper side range 0.813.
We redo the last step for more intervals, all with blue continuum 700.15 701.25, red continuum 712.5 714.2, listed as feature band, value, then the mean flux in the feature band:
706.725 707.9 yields -0.04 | 0.835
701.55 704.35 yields -0.04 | 0.859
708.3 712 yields -0.03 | 0.815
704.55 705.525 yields -0.11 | 0.904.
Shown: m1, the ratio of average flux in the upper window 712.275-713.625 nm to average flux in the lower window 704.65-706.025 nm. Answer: 0.9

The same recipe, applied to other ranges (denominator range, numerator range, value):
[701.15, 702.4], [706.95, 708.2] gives 1.01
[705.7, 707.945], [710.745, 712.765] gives 1.00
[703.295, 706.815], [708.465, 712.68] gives 0.94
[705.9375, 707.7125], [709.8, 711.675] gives 0.99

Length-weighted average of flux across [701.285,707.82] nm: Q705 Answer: 0.857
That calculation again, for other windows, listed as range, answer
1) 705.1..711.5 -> 0.826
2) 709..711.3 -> 0.814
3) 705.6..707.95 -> 0.828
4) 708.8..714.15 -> 0.805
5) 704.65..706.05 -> 0.869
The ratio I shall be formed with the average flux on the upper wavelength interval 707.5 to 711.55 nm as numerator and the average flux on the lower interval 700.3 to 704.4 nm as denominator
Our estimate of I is 0.96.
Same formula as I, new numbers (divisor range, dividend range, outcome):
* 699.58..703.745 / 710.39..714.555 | 0.95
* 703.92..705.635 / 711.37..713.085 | 0.90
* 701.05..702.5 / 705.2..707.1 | 0.99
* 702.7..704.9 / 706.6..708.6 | 0.94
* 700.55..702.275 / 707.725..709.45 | 0.98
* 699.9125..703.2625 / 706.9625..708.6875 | 1.00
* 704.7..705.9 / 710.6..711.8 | 0.95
